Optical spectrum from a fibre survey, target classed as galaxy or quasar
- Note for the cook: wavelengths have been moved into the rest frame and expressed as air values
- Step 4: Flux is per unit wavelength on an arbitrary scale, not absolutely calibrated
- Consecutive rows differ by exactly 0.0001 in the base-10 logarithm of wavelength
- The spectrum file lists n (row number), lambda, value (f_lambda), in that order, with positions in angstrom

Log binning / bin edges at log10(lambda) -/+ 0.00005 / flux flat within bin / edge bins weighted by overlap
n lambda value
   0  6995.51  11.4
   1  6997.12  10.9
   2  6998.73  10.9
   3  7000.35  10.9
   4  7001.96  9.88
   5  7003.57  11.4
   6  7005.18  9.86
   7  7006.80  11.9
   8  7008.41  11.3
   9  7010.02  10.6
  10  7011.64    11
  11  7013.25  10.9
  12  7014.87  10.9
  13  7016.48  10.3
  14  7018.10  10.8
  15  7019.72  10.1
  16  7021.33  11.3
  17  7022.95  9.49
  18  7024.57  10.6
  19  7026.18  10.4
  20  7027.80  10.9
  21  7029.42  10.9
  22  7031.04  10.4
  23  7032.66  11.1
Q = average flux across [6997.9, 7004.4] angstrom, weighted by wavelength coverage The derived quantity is 10.8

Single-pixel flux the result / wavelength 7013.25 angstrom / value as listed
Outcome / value 10.9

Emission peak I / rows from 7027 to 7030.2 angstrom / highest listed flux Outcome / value 10.9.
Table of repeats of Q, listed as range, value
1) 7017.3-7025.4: 10.5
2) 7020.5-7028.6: 10.5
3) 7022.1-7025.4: 10.1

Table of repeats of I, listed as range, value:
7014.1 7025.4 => 11.3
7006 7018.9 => 11.9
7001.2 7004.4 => 11.4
